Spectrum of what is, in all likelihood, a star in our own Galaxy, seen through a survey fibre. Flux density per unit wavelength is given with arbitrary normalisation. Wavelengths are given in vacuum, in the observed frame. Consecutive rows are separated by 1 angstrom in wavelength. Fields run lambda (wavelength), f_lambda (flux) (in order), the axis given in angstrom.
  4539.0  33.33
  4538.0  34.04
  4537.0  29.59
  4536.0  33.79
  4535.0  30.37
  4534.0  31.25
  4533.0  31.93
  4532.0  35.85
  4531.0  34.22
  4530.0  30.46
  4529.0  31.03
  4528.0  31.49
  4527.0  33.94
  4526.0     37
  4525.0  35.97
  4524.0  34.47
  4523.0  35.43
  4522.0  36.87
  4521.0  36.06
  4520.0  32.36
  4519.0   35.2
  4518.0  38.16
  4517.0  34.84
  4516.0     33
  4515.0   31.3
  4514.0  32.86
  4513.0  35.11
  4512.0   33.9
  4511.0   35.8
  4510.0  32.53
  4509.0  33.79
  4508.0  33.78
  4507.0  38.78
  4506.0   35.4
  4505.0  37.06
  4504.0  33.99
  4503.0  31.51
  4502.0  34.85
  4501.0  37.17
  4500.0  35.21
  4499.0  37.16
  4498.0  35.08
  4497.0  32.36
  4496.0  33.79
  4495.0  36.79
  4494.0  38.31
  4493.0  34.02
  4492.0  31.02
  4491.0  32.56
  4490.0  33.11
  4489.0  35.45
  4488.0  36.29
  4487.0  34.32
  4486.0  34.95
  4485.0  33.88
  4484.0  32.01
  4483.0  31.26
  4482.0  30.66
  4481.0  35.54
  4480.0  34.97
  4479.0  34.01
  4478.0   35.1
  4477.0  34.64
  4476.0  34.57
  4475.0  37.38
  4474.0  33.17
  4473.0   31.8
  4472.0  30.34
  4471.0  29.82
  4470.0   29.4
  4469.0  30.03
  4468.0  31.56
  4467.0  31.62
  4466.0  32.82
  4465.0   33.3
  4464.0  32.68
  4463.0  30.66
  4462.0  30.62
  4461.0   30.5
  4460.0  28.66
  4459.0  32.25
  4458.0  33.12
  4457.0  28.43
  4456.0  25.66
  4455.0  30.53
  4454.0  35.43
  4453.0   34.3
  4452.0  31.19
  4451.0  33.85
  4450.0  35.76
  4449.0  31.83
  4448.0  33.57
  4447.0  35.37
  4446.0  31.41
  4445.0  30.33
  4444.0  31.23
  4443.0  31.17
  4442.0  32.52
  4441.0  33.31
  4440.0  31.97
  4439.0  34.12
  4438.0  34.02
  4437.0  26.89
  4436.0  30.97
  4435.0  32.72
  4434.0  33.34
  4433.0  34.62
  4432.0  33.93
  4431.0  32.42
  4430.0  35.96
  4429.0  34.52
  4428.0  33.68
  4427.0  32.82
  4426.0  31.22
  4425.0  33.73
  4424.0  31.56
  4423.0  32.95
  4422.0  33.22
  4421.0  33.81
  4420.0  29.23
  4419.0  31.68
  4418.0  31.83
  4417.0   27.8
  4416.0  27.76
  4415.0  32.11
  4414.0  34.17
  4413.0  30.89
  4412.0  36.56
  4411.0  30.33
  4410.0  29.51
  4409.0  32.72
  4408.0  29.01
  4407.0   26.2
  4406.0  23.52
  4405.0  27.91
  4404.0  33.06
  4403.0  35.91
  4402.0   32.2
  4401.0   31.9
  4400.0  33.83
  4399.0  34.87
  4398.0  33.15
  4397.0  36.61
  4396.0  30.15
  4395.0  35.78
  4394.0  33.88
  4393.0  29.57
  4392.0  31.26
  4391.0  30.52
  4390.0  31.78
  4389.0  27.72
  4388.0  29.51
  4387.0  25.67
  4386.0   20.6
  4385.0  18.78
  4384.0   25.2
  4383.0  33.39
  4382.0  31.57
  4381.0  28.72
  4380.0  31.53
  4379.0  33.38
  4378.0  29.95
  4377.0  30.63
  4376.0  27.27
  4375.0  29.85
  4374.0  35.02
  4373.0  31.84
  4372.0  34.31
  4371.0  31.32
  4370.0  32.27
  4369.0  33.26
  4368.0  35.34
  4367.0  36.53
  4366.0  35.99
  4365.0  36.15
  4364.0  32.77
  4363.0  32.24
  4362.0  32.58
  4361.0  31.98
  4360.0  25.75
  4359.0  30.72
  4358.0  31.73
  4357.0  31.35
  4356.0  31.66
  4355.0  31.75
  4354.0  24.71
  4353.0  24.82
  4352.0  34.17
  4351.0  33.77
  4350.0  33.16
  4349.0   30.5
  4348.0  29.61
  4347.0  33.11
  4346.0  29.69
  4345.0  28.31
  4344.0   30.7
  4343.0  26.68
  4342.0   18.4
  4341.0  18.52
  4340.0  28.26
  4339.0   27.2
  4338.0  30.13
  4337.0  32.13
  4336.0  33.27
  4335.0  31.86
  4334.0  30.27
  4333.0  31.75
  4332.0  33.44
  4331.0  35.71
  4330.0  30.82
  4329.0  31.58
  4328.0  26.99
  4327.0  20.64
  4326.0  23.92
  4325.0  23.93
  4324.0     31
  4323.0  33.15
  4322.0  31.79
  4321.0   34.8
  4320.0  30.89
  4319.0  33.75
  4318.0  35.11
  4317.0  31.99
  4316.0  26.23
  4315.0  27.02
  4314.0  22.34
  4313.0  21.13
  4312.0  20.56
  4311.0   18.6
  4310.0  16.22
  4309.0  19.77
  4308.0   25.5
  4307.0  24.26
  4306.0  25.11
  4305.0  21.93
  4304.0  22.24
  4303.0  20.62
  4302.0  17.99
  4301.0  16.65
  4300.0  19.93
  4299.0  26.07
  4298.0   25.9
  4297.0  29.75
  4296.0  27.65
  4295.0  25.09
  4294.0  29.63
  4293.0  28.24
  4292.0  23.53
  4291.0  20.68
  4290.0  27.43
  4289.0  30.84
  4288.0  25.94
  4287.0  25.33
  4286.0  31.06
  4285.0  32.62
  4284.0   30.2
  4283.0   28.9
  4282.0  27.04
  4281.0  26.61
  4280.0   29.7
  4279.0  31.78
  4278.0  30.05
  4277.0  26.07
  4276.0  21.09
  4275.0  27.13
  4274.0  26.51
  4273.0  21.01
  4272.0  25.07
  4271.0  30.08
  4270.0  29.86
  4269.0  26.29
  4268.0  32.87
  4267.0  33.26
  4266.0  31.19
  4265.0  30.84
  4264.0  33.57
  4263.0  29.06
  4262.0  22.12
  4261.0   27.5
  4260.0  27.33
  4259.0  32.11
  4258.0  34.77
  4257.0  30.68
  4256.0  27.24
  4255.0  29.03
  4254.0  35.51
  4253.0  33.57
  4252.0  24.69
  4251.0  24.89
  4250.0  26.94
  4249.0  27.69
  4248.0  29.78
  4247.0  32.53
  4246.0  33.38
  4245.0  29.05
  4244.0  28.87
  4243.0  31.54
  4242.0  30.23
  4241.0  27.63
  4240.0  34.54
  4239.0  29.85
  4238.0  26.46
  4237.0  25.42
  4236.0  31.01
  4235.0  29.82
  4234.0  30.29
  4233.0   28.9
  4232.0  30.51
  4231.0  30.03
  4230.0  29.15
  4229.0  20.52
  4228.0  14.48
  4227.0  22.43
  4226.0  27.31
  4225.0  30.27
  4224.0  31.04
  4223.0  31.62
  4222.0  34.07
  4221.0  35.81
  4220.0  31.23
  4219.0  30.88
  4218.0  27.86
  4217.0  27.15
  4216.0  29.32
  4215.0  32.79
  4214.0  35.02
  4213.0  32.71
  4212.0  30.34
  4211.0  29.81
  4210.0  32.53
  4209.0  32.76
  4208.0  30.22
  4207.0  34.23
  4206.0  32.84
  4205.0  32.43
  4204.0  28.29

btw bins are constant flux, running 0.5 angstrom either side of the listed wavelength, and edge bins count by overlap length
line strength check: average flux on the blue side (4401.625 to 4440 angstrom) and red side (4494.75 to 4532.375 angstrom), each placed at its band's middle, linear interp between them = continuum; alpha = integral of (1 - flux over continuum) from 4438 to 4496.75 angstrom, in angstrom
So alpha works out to 0.80 angstrom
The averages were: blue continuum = 31.8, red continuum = 34.6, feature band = 32.7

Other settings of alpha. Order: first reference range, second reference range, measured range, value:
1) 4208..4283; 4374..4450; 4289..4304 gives 2.76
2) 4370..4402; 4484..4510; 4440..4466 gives 0.94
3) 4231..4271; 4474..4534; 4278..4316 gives 6.87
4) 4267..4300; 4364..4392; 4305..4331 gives 1.74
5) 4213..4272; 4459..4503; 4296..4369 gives 6.31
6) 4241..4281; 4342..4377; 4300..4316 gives 4.61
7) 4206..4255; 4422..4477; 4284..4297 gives 1.24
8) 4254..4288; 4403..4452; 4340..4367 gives 0.32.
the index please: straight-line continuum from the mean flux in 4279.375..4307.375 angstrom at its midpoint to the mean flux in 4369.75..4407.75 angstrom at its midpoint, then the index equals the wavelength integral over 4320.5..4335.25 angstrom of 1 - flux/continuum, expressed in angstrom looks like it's -1.4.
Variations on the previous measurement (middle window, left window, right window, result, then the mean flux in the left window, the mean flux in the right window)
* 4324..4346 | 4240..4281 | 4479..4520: 1.68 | 29.1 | 34.4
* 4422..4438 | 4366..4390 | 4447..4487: -0.64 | 30.3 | 32.4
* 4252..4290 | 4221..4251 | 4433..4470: 0.52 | 28.9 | 31.9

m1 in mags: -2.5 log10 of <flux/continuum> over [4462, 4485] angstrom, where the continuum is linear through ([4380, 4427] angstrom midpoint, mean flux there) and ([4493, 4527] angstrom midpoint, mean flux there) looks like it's 0.03 mag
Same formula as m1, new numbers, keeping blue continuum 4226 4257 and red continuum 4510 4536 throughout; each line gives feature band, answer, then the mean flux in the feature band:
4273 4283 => 0.083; 27.1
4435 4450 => 0.006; 32.2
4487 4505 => -0.041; 34.7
